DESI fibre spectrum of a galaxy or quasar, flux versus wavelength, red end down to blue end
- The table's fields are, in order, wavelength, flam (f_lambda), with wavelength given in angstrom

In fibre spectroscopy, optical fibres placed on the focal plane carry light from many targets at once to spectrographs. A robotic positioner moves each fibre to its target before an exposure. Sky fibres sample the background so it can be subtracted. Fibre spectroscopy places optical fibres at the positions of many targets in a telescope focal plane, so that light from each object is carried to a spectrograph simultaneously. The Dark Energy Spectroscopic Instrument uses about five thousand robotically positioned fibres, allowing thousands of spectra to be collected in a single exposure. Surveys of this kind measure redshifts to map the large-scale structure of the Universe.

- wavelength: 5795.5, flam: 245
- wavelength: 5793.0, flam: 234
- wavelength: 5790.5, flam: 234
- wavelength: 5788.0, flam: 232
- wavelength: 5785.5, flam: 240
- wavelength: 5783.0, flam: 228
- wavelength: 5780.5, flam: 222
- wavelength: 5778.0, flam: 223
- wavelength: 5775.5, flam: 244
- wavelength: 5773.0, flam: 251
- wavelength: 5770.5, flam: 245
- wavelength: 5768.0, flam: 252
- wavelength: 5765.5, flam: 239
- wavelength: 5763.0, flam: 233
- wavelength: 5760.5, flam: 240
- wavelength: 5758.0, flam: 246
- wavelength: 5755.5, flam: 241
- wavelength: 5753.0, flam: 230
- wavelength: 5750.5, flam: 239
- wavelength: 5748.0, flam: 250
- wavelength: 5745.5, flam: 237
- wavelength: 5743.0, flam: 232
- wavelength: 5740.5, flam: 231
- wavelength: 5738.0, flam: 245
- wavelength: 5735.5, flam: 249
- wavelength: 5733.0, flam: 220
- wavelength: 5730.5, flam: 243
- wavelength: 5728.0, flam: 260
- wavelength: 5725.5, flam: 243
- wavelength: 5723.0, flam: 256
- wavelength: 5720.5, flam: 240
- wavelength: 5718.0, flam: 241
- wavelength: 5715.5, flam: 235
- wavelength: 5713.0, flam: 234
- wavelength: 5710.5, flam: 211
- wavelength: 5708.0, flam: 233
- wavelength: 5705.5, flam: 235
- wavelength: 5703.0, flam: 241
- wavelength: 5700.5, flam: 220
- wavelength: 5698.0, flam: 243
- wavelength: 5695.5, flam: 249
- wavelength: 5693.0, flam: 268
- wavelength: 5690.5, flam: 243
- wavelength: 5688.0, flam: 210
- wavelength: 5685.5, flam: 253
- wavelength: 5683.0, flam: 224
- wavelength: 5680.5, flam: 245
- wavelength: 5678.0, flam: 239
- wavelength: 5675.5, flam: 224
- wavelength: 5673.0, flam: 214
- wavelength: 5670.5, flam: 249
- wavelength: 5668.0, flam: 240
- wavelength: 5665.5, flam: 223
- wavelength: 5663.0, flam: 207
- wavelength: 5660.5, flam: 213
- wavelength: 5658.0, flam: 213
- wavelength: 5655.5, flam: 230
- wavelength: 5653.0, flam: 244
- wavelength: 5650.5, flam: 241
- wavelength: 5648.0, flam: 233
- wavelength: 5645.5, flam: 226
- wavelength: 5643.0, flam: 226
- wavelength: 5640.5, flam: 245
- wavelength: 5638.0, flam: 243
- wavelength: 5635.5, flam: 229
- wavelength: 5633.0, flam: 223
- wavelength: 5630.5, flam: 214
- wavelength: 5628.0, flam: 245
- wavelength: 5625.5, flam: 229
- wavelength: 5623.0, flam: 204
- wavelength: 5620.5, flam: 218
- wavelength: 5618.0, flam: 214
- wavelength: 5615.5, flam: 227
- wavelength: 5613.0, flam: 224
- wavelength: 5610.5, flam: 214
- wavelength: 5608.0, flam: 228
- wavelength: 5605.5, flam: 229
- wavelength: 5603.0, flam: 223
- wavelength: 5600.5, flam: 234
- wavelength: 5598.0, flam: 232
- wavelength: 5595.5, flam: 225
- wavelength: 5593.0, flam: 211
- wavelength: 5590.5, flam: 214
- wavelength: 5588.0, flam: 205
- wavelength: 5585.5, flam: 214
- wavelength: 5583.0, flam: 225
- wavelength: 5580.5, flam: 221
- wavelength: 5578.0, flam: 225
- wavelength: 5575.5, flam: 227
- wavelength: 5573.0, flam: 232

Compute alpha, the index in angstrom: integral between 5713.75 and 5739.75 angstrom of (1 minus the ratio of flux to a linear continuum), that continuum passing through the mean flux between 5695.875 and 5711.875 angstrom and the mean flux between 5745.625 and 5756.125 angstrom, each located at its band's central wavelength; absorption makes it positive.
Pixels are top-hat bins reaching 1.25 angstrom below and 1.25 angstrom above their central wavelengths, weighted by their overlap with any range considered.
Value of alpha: -0.81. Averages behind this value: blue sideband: 232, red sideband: 240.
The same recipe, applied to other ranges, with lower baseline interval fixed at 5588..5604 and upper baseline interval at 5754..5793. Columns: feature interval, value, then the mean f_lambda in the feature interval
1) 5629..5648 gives -0.4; 230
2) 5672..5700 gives -0.9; 237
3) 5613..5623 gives 0.2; 218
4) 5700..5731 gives -0.7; 238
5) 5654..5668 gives 0.5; 220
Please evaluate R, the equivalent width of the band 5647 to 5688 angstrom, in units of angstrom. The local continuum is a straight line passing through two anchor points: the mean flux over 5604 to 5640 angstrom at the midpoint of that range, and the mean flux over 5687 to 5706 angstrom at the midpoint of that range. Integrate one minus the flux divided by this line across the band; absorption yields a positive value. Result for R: 0.6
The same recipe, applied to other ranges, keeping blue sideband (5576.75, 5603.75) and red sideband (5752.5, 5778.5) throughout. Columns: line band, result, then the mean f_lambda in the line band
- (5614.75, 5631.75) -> 0.2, 221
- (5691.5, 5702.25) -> -0.5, 245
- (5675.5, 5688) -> -0.2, 236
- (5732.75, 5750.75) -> 0.0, 239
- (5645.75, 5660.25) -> -0.2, 230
